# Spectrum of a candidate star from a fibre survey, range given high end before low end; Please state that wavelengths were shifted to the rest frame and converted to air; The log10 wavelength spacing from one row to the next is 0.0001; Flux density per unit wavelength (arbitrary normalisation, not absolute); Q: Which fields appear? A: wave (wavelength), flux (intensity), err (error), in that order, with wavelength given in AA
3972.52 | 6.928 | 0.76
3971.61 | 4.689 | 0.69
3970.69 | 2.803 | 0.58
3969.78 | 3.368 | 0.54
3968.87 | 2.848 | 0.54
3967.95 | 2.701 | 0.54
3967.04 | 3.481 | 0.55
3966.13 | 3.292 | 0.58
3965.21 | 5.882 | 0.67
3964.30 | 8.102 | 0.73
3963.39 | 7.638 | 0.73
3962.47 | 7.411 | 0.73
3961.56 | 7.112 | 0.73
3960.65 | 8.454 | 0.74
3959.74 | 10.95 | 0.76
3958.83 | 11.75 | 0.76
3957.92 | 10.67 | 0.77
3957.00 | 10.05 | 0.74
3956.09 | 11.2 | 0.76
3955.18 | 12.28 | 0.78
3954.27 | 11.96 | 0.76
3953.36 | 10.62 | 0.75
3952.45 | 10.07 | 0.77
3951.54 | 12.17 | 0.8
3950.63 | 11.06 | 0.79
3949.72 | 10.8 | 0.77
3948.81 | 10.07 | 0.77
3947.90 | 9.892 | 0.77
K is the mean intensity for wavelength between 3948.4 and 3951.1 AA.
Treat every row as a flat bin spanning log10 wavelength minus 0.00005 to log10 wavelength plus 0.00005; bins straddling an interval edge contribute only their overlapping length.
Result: 10.7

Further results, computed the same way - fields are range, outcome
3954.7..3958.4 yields 11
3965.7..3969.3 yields 3.08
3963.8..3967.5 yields 5.22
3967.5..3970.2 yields 2.97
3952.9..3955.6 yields 11.6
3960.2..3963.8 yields 7.65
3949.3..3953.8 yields 10.9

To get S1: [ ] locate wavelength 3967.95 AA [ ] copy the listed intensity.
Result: 2.701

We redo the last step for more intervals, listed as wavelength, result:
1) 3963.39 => 7.638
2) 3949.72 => 10.8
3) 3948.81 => 10.07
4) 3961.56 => 7.112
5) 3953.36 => 10.62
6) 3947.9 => 9.892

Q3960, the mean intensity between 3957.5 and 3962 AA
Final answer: 9.8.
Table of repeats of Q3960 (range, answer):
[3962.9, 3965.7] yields 7.15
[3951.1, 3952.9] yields 11.1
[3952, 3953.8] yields 10.3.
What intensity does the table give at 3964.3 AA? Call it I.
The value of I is 8.102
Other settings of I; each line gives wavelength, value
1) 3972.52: 6.928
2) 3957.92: 10.67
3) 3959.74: 10.95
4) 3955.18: 12.28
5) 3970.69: 2.803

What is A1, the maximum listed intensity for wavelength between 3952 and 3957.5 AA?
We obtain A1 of 12.28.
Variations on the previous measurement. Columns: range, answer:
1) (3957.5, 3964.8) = 11.75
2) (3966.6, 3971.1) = 3.481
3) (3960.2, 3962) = 8.454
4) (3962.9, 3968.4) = 8.102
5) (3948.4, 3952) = 12.17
